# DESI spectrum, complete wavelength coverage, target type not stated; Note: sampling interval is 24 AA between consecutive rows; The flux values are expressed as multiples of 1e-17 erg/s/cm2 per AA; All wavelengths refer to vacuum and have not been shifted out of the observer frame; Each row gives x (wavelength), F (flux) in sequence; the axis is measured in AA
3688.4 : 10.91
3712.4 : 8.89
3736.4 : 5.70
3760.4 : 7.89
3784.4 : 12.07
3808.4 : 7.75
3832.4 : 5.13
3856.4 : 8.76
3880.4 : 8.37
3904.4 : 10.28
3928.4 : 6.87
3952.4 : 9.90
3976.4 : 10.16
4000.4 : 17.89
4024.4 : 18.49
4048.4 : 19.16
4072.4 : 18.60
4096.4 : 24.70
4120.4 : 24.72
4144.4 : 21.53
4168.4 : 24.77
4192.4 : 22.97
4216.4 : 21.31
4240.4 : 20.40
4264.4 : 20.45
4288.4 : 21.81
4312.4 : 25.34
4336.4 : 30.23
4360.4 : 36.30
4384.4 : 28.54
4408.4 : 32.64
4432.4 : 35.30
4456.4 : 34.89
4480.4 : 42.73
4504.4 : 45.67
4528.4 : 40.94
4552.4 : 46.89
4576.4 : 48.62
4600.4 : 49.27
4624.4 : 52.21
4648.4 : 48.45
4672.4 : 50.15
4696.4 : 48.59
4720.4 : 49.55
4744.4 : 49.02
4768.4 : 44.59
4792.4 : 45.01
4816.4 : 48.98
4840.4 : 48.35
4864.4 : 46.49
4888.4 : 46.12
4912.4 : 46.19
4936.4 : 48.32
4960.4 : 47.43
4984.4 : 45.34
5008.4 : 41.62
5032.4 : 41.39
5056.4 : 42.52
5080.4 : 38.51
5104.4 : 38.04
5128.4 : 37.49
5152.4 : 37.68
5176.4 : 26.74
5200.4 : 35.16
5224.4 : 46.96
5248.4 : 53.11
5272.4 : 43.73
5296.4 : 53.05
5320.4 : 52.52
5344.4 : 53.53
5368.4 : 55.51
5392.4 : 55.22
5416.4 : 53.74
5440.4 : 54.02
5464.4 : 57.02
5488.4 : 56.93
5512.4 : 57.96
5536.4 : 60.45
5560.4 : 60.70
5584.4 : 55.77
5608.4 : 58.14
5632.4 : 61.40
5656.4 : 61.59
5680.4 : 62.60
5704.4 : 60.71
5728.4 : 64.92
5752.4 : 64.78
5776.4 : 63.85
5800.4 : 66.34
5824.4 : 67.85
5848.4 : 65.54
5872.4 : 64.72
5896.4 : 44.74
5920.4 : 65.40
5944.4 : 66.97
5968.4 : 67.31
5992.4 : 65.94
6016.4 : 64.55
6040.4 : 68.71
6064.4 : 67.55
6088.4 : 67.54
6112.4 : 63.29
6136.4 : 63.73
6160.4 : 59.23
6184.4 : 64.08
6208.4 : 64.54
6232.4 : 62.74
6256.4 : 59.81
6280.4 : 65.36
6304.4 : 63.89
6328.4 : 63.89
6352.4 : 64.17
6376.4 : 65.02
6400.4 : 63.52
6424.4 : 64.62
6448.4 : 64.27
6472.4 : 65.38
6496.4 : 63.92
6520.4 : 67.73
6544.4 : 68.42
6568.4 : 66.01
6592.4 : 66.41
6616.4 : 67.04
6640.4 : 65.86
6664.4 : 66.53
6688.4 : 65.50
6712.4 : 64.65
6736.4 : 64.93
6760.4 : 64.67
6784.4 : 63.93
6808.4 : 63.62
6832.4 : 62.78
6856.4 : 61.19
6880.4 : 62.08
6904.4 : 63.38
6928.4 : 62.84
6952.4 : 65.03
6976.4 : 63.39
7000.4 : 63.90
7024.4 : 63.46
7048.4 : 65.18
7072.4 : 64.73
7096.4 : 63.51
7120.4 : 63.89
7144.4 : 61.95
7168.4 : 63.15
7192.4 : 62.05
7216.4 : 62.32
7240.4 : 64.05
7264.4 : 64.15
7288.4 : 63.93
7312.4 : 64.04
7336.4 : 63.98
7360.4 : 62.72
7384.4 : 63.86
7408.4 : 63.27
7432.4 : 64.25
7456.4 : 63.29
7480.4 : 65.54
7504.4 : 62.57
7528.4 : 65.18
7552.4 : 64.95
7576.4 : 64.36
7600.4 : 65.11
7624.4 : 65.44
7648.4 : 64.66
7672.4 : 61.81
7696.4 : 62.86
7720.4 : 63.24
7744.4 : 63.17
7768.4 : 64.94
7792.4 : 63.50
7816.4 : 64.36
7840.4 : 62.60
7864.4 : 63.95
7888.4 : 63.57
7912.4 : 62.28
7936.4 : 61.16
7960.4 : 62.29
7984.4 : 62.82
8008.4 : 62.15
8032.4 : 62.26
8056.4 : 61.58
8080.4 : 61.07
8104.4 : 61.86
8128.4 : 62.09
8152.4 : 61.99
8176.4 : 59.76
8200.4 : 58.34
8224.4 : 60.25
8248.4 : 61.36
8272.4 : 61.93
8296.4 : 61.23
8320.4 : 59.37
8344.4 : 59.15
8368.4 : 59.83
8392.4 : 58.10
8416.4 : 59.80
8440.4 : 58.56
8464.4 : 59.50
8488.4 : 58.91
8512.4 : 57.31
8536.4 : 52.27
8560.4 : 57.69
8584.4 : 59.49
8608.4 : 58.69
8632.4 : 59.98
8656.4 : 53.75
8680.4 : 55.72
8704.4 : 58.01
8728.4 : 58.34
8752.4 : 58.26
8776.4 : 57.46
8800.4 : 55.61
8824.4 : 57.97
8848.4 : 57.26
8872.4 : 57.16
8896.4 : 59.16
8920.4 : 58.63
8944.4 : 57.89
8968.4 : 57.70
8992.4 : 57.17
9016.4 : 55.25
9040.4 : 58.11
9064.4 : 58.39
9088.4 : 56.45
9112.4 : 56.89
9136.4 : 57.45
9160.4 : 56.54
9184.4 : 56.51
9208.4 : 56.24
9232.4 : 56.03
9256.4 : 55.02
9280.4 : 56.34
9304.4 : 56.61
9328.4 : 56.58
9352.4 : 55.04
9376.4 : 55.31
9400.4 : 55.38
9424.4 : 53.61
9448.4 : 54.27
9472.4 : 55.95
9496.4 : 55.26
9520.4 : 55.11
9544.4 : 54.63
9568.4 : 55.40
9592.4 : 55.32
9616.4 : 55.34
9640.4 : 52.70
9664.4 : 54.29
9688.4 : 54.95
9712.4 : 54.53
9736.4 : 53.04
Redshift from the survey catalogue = 0.000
